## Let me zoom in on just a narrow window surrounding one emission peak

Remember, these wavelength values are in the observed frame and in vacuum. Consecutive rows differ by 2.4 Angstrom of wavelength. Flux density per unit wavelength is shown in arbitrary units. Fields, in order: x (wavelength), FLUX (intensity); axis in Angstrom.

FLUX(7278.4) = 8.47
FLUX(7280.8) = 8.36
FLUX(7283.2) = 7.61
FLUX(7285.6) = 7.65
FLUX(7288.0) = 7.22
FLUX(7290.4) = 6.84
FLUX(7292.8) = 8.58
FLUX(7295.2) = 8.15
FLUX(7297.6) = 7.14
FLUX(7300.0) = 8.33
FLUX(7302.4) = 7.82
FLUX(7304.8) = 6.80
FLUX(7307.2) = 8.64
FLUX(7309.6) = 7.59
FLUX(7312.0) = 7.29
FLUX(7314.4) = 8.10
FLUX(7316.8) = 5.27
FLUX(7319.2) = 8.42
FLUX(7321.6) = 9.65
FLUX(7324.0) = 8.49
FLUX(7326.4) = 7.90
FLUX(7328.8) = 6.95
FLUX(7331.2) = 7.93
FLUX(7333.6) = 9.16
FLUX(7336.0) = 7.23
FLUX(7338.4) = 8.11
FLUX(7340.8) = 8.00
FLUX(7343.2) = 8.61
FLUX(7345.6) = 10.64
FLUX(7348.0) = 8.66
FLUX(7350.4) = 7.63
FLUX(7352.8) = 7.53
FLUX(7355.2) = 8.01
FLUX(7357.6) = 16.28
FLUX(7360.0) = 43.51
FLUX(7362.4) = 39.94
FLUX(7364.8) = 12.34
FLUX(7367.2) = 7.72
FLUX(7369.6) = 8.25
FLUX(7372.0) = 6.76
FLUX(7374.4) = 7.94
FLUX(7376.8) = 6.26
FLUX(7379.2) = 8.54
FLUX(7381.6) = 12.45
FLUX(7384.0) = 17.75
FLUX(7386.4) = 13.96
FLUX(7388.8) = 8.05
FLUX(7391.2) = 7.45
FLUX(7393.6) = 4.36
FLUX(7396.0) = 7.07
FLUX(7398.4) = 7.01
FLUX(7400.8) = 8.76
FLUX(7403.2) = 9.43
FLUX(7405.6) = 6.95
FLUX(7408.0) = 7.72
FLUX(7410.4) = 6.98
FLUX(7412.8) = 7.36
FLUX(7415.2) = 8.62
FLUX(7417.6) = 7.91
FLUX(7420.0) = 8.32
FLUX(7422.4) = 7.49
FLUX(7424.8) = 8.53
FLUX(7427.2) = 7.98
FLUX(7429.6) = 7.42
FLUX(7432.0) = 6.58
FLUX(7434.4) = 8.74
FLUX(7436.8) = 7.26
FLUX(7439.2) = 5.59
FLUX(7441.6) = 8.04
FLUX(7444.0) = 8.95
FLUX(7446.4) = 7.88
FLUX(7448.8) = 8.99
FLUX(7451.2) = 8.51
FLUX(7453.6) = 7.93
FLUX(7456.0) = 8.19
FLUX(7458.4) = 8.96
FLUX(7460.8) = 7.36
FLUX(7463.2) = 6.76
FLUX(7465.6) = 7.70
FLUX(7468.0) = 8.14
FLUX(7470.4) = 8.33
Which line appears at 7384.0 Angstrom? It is [N II] 6583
